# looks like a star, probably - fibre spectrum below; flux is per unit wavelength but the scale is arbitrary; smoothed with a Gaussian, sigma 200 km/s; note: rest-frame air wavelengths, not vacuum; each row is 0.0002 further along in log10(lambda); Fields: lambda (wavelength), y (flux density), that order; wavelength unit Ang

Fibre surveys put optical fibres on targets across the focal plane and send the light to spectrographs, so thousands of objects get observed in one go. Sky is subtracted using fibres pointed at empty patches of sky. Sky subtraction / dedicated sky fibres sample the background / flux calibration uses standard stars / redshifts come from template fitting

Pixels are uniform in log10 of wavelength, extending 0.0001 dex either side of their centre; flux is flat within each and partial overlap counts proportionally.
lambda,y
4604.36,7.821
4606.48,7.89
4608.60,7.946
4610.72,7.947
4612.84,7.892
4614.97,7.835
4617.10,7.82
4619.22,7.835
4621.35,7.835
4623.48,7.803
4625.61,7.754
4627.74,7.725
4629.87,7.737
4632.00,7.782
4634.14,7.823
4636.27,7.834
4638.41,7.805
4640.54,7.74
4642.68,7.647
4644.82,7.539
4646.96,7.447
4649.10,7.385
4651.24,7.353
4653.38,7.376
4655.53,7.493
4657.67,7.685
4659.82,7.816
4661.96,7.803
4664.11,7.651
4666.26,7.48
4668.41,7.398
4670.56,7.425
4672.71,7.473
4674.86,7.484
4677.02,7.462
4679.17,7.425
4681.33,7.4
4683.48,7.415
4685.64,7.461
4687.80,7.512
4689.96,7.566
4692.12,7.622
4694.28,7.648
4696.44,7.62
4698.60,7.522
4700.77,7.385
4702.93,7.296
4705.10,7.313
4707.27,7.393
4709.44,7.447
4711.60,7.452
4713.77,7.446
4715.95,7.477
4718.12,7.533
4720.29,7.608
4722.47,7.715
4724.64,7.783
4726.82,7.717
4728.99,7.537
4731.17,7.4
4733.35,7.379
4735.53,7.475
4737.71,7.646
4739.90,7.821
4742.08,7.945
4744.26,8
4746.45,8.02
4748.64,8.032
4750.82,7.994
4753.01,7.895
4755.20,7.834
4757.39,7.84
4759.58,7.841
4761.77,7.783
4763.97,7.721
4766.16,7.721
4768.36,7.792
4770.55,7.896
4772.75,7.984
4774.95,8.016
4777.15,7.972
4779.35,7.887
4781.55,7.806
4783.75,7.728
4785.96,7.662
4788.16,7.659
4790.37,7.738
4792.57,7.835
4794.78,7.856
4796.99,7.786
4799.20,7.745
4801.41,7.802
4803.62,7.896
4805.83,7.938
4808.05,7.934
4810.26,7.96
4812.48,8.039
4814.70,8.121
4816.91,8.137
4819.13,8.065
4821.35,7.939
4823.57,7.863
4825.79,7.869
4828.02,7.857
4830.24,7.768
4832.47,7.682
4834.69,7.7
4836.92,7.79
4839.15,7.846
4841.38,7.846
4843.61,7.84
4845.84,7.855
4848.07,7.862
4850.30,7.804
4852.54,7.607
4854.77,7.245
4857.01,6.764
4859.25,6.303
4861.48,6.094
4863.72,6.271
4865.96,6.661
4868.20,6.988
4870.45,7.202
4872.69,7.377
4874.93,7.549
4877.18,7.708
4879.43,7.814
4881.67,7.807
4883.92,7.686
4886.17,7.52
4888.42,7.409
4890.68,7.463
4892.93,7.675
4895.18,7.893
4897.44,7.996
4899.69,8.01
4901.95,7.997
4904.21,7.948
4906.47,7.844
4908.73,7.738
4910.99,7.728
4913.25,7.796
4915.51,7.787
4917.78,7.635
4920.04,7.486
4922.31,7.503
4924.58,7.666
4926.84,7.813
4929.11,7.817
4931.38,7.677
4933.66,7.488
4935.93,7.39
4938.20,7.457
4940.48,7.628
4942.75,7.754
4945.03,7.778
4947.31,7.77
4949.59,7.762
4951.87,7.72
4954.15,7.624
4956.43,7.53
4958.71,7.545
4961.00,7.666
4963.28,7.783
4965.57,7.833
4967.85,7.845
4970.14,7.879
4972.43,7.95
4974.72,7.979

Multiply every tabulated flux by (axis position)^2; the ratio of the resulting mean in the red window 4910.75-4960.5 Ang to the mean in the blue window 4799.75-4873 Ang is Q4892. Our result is 1.05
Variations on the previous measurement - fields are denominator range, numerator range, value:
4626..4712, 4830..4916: 1.09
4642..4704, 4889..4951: 1.14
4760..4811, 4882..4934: 1.04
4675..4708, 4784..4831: 1.11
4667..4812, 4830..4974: 1.06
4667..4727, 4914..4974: 1.14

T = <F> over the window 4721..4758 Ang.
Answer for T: 7.76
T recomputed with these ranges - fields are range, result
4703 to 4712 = 7.39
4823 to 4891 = 7.45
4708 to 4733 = 7.55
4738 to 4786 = 7.87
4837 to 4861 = 7.47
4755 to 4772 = 7.81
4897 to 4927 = 7.78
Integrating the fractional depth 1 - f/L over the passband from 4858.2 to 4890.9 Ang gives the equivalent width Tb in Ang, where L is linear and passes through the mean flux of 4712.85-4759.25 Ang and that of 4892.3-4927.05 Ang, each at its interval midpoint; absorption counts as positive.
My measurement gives 2.5 Ang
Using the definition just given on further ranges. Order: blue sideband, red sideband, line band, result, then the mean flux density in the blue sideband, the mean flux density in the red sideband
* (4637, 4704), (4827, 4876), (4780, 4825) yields -2.9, 7.53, 7.36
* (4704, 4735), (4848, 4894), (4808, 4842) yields -2.6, 7.51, 7.26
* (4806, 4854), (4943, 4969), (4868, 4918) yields 0.7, 7.87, 7.72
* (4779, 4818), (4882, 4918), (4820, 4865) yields 1.9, 7.86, 7.76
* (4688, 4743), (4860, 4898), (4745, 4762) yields -0.9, 7.55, 7.34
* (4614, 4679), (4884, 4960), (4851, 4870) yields 2.2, 7.64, 7.69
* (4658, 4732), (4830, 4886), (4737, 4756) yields -1.1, 7.52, 7.4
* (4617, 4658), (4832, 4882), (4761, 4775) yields -0.6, 7.67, 7.36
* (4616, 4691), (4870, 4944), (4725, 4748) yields -0.2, 7.6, 7.68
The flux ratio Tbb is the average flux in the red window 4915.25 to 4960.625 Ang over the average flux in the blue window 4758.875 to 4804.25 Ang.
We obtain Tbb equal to 1.0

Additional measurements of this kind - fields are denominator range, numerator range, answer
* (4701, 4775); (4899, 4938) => 1.00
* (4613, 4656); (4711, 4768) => 1.00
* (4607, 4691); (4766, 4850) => 1.03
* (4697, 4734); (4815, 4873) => 1.00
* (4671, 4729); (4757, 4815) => 1.05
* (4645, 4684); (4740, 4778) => 1.05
